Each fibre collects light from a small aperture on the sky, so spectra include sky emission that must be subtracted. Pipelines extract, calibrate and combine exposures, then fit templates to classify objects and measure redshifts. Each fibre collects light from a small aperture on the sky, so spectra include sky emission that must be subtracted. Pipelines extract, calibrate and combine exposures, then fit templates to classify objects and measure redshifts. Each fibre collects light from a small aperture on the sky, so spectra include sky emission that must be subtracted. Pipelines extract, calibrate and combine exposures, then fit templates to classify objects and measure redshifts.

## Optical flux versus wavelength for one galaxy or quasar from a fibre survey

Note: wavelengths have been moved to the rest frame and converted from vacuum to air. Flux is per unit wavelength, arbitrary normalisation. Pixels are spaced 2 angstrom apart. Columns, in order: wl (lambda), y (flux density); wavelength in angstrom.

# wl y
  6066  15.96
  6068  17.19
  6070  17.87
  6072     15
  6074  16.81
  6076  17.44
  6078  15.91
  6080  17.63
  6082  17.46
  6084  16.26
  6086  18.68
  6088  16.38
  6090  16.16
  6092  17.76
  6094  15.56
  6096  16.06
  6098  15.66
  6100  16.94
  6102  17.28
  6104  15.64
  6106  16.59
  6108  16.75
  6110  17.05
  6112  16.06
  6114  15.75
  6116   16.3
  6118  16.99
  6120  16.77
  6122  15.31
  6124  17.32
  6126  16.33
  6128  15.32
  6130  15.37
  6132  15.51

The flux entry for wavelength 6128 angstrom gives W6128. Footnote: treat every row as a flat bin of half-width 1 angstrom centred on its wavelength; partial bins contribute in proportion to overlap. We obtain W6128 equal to 15.32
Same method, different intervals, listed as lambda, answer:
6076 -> 17.44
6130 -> 15.37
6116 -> 16.3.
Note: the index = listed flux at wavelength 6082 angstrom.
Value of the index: 17.46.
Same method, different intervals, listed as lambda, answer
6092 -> 17.76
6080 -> 17.63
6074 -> 16.81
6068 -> 17.19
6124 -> 17.32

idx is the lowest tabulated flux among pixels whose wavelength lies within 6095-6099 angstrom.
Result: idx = 15.66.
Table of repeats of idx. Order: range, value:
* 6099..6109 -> 15.64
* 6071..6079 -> 15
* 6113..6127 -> 15.31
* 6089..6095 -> 15.56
